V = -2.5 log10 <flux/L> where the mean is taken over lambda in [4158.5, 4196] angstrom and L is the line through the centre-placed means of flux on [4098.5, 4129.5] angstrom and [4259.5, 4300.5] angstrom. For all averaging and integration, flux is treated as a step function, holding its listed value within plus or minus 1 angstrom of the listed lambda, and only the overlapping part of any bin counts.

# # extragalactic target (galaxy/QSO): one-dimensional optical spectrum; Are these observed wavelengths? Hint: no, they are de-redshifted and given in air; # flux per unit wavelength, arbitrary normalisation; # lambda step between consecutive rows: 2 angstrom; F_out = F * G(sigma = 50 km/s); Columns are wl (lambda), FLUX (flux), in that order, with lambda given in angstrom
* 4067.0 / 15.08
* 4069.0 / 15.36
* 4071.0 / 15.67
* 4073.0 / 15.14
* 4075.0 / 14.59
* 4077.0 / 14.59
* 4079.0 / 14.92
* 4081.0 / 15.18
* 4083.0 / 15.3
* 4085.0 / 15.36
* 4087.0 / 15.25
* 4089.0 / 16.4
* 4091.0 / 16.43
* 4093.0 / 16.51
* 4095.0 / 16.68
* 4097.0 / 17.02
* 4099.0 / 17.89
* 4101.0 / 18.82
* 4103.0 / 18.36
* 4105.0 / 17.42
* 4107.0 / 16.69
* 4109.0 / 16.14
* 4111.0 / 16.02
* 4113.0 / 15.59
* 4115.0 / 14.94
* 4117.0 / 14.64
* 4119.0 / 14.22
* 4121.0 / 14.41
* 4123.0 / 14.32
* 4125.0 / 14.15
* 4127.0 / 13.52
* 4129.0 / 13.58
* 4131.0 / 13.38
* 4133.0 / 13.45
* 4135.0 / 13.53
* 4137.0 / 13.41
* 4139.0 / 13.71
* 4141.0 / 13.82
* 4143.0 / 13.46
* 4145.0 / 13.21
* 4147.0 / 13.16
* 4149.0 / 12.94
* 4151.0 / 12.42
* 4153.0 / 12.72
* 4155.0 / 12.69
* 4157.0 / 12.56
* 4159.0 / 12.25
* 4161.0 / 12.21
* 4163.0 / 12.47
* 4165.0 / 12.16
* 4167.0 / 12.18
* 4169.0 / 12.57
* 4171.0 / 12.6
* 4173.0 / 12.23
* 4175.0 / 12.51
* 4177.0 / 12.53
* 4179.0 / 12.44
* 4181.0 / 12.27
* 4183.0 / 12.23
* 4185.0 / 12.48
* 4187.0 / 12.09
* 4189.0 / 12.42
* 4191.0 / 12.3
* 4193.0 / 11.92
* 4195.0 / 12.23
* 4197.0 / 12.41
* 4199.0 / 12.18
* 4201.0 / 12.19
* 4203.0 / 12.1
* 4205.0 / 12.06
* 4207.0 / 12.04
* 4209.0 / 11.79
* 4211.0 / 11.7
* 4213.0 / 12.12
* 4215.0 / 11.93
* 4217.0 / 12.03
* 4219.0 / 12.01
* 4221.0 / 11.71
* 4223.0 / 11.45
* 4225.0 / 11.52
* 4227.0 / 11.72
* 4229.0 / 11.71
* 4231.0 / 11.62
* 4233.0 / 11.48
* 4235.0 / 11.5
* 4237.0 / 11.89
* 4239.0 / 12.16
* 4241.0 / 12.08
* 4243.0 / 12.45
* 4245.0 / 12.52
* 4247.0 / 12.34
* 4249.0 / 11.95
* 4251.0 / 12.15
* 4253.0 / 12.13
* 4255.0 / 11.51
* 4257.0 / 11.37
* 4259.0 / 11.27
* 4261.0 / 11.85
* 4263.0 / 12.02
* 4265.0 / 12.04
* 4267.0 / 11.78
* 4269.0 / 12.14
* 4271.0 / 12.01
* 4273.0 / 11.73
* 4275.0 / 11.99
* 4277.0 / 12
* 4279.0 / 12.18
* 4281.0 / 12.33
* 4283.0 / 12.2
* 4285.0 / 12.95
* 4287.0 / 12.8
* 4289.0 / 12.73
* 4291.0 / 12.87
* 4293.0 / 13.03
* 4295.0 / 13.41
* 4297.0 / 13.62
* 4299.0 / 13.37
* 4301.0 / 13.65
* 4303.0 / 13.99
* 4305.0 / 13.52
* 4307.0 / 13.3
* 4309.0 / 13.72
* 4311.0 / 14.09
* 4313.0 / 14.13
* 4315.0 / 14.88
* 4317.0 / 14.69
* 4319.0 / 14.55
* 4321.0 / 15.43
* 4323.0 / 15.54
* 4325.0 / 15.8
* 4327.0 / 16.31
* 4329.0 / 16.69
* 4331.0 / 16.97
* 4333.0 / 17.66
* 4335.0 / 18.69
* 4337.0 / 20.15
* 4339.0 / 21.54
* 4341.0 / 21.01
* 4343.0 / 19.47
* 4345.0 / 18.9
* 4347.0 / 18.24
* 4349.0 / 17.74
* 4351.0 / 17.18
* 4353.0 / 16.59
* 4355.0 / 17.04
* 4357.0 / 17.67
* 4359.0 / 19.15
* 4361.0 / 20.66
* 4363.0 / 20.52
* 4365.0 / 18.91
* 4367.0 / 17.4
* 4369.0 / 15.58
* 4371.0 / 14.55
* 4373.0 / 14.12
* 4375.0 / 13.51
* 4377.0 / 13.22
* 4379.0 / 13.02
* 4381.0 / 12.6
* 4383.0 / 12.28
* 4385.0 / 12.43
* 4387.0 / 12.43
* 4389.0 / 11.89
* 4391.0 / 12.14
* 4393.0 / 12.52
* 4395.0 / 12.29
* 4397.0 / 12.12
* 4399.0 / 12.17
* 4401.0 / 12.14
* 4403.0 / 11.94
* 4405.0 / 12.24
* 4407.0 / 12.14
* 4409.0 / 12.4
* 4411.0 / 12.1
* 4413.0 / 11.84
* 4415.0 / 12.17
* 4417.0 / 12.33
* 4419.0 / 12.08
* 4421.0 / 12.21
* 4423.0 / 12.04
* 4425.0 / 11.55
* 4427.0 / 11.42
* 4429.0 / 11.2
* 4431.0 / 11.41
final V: 0.17 mag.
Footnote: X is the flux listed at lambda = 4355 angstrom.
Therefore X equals 17.04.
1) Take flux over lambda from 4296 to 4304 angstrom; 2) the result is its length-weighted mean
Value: 13.7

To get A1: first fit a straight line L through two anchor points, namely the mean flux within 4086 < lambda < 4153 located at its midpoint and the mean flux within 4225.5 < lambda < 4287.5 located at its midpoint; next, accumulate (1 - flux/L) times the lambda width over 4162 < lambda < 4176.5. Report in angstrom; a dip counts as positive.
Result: 1.56 angstrom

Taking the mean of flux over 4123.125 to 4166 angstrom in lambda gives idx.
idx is 13.1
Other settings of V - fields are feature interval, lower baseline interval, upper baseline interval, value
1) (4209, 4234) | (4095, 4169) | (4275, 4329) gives 0.19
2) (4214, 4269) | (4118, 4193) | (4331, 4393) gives 0.21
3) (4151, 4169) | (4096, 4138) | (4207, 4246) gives 0.13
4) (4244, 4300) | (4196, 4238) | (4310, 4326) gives 0.10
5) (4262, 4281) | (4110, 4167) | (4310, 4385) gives 0.28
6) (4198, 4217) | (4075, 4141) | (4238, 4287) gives 0.10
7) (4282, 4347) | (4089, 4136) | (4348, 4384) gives 0.05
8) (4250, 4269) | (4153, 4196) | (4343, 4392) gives 0.18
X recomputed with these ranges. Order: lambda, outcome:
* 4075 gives 14.59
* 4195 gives 12.23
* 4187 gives 12.09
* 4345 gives 18.9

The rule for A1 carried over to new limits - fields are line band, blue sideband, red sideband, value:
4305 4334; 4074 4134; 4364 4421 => -3.3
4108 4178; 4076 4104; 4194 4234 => 5.0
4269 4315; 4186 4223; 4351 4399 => 1.7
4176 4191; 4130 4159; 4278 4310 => 0.9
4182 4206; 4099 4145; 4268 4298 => 2.8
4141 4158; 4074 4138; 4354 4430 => 2.4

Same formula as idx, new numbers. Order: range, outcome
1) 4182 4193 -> 12.3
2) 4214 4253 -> 11.9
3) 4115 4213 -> 12.8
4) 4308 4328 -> 14.9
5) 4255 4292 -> 12.1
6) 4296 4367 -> 16.7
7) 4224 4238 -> 11.6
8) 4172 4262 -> 12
